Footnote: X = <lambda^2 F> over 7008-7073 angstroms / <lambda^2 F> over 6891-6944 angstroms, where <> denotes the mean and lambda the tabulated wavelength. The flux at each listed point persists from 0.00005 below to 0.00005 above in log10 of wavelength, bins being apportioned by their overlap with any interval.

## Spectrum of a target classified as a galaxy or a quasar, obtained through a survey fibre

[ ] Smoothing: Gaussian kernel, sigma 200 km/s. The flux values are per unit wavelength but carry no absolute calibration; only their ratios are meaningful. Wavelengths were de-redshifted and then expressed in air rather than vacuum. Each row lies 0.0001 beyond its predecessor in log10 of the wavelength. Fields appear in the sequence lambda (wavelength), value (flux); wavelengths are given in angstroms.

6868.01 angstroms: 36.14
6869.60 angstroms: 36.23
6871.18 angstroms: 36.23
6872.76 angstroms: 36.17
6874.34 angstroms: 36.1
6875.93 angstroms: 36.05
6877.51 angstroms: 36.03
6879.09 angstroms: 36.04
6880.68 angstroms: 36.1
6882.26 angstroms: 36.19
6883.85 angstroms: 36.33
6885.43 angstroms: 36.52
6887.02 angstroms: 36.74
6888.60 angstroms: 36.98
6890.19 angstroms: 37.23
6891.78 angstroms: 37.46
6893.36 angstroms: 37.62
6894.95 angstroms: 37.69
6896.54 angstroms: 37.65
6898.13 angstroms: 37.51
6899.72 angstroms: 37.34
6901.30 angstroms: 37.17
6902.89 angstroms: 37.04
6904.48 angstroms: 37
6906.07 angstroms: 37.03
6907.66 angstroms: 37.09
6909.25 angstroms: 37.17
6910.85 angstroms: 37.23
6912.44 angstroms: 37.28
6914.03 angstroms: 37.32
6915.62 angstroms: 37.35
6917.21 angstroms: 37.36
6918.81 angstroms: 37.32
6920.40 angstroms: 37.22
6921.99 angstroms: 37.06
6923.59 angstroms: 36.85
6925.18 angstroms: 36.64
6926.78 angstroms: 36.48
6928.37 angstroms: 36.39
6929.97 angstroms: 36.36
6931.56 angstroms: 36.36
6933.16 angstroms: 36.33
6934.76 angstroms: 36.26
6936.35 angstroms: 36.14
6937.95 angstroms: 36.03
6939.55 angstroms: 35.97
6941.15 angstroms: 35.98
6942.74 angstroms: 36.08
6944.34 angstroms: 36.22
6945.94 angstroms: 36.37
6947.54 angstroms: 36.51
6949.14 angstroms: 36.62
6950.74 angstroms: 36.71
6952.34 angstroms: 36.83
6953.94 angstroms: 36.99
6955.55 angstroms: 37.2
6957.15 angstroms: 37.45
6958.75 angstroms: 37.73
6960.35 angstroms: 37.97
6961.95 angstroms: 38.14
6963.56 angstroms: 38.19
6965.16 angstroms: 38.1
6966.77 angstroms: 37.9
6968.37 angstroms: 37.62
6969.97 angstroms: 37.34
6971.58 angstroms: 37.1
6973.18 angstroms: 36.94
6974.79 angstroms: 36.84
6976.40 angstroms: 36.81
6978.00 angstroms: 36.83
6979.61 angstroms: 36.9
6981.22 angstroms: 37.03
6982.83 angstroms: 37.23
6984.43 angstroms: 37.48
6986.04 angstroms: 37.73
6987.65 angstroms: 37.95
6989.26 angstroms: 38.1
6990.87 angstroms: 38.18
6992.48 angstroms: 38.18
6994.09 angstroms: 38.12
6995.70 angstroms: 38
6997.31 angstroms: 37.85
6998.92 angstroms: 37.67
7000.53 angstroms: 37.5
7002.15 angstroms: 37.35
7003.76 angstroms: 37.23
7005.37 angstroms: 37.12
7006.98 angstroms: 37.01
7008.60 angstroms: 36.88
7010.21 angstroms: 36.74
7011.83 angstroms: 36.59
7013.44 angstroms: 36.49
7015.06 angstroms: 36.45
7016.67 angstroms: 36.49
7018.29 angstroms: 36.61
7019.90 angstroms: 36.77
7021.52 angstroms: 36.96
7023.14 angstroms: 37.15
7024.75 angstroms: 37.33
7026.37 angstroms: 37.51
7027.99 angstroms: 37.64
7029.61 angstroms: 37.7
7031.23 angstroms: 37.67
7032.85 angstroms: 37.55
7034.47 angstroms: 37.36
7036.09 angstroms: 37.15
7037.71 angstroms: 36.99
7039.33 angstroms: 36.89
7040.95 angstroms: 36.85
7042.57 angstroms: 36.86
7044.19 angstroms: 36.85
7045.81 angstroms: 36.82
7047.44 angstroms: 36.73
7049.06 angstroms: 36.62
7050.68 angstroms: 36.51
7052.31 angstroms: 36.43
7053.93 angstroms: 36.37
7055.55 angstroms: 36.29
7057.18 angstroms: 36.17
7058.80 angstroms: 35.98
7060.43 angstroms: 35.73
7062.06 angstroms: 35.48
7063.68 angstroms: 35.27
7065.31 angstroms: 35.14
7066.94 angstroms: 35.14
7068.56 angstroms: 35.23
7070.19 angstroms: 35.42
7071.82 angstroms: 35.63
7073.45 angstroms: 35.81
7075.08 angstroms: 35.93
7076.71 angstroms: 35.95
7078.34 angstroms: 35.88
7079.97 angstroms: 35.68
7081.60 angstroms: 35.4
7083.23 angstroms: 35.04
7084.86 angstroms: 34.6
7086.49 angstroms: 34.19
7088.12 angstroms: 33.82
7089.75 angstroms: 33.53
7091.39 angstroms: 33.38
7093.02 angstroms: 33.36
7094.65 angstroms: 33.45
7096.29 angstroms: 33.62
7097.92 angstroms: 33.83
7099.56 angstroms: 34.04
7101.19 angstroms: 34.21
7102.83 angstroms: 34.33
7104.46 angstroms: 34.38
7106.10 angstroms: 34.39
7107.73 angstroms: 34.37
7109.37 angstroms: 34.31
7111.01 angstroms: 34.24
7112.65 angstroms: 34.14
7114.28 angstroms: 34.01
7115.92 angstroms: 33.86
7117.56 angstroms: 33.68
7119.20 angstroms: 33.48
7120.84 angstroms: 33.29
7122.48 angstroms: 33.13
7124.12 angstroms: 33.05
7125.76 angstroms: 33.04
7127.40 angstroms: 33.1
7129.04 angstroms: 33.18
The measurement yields 1.0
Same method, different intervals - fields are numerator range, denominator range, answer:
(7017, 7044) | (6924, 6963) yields 1.04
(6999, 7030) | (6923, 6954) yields 1.04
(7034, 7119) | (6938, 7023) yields 0.97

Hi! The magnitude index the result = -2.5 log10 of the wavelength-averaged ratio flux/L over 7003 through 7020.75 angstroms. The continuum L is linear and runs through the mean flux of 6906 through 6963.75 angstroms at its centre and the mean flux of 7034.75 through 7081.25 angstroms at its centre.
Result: -0.01 mag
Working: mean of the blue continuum 36.9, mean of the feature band 36.8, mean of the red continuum 36.1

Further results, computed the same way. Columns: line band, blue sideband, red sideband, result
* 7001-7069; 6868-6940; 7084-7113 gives -0.054 mag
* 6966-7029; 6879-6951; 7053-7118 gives -0.043 mag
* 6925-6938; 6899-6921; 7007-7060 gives 0.024 mag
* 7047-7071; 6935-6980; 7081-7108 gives -0.032 mag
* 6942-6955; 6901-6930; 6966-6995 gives 0.021 mag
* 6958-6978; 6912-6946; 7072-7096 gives -0.041 mag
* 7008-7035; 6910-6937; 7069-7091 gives -0.039 mag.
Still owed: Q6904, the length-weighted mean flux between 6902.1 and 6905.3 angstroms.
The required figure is 37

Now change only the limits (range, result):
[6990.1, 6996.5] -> 38.1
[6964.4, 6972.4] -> 37.6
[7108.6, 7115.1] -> 34.2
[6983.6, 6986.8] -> 37.7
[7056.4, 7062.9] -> 35.9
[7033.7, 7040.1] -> 37.1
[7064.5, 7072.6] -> 35.3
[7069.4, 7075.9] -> 35.7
